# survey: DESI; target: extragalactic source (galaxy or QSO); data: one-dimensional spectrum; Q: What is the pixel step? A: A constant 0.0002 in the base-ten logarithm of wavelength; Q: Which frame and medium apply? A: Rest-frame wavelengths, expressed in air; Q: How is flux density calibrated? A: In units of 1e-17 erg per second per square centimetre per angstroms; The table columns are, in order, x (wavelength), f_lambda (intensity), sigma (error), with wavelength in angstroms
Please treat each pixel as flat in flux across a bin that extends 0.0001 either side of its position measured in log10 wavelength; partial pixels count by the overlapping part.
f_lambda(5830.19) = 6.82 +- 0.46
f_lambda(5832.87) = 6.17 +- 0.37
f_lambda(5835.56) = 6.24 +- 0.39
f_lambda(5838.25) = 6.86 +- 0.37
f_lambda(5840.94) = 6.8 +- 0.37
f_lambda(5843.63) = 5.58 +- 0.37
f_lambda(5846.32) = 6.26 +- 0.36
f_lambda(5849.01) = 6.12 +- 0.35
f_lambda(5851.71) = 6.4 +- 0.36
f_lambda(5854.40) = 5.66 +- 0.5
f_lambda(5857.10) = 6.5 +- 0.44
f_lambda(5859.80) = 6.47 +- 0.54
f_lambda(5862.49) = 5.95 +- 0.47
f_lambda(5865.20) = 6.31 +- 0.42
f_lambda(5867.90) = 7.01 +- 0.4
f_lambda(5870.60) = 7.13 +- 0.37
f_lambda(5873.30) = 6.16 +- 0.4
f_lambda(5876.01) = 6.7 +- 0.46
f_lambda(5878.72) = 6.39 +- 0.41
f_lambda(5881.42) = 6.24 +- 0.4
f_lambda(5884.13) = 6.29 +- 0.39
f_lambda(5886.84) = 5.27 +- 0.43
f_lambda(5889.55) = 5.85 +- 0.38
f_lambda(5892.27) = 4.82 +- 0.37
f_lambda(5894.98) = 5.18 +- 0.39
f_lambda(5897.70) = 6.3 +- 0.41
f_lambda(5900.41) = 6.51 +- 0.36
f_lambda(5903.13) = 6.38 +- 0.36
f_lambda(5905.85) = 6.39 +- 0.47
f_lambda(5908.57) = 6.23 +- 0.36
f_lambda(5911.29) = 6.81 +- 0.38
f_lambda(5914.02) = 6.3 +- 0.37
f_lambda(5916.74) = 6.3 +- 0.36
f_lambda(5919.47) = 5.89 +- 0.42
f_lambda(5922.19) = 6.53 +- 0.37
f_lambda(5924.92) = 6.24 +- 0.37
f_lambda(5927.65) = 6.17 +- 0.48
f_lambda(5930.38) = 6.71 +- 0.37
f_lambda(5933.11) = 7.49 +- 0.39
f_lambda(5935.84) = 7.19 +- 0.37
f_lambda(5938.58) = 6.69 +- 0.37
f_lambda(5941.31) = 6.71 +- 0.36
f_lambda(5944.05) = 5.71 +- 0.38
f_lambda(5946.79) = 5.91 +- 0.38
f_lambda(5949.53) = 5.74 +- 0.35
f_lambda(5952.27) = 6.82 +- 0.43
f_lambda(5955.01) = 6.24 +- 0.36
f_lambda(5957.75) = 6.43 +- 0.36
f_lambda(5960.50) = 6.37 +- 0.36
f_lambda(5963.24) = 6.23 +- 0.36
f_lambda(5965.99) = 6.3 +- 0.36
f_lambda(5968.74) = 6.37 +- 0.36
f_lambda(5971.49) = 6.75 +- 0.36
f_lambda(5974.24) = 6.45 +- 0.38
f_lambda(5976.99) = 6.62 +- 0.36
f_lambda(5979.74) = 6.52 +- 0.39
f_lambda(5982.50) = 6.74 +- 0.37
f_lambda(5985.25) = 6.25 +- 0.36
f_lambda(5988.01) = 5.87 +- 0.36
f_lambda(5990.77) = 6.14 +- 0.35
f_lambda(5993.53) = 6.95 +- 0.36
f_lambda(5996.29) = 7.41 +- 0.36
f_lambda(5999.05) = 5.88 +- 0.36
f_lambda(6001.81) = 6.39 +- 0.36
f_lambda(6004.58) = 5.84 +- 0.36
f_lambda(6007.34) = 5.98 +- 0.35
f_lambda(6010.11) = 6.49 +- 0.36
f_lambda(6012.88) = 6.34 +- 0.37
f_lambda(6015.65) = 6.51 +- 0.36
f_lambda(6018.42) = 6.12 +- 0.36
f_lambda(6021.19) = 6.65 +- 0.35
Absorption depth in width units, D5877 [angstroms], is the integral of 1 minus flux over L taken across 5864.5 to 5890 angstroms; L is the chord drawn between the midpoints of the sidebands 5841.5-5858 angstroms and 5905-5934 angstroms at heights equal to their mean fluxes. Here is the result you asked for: -0.5 angstroms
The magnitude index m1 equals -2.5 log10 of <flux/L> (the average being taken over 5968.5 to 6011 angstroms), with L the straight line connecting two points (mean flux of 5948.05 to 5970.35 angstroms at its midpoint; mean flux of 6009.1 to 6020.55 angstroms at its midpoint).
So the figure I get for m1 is -0.01 mag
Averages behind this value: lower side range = 6.31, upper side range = 6.38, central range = 6.42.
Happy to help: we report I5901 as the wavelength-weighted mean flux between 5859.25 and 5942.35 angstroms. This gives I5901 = 6.34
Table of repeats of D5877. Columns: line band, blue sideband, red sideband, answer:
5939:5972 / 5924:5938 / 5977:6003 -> 1.73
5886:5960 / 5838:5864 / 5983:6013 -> 0.26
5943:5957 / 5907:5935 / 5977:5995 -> 0.76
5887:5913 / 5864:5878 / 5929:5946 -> 2.58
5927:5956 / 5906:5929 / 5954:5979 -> -0.61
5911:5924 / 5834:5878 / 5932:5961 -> 0.24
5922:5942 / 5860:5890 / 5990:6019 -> -1.20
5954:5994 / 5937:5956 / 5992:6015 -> -0.42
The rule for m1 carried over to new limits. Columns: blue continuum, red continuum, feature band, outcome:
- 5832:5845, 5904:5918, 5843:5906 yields 0.04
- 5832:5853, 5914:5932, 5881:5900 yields 0.11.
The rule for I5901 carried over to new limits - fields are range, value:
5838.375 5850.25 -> 6.26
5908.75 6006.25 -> 6.42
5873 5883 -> 6.39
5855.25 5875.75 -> 6.49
